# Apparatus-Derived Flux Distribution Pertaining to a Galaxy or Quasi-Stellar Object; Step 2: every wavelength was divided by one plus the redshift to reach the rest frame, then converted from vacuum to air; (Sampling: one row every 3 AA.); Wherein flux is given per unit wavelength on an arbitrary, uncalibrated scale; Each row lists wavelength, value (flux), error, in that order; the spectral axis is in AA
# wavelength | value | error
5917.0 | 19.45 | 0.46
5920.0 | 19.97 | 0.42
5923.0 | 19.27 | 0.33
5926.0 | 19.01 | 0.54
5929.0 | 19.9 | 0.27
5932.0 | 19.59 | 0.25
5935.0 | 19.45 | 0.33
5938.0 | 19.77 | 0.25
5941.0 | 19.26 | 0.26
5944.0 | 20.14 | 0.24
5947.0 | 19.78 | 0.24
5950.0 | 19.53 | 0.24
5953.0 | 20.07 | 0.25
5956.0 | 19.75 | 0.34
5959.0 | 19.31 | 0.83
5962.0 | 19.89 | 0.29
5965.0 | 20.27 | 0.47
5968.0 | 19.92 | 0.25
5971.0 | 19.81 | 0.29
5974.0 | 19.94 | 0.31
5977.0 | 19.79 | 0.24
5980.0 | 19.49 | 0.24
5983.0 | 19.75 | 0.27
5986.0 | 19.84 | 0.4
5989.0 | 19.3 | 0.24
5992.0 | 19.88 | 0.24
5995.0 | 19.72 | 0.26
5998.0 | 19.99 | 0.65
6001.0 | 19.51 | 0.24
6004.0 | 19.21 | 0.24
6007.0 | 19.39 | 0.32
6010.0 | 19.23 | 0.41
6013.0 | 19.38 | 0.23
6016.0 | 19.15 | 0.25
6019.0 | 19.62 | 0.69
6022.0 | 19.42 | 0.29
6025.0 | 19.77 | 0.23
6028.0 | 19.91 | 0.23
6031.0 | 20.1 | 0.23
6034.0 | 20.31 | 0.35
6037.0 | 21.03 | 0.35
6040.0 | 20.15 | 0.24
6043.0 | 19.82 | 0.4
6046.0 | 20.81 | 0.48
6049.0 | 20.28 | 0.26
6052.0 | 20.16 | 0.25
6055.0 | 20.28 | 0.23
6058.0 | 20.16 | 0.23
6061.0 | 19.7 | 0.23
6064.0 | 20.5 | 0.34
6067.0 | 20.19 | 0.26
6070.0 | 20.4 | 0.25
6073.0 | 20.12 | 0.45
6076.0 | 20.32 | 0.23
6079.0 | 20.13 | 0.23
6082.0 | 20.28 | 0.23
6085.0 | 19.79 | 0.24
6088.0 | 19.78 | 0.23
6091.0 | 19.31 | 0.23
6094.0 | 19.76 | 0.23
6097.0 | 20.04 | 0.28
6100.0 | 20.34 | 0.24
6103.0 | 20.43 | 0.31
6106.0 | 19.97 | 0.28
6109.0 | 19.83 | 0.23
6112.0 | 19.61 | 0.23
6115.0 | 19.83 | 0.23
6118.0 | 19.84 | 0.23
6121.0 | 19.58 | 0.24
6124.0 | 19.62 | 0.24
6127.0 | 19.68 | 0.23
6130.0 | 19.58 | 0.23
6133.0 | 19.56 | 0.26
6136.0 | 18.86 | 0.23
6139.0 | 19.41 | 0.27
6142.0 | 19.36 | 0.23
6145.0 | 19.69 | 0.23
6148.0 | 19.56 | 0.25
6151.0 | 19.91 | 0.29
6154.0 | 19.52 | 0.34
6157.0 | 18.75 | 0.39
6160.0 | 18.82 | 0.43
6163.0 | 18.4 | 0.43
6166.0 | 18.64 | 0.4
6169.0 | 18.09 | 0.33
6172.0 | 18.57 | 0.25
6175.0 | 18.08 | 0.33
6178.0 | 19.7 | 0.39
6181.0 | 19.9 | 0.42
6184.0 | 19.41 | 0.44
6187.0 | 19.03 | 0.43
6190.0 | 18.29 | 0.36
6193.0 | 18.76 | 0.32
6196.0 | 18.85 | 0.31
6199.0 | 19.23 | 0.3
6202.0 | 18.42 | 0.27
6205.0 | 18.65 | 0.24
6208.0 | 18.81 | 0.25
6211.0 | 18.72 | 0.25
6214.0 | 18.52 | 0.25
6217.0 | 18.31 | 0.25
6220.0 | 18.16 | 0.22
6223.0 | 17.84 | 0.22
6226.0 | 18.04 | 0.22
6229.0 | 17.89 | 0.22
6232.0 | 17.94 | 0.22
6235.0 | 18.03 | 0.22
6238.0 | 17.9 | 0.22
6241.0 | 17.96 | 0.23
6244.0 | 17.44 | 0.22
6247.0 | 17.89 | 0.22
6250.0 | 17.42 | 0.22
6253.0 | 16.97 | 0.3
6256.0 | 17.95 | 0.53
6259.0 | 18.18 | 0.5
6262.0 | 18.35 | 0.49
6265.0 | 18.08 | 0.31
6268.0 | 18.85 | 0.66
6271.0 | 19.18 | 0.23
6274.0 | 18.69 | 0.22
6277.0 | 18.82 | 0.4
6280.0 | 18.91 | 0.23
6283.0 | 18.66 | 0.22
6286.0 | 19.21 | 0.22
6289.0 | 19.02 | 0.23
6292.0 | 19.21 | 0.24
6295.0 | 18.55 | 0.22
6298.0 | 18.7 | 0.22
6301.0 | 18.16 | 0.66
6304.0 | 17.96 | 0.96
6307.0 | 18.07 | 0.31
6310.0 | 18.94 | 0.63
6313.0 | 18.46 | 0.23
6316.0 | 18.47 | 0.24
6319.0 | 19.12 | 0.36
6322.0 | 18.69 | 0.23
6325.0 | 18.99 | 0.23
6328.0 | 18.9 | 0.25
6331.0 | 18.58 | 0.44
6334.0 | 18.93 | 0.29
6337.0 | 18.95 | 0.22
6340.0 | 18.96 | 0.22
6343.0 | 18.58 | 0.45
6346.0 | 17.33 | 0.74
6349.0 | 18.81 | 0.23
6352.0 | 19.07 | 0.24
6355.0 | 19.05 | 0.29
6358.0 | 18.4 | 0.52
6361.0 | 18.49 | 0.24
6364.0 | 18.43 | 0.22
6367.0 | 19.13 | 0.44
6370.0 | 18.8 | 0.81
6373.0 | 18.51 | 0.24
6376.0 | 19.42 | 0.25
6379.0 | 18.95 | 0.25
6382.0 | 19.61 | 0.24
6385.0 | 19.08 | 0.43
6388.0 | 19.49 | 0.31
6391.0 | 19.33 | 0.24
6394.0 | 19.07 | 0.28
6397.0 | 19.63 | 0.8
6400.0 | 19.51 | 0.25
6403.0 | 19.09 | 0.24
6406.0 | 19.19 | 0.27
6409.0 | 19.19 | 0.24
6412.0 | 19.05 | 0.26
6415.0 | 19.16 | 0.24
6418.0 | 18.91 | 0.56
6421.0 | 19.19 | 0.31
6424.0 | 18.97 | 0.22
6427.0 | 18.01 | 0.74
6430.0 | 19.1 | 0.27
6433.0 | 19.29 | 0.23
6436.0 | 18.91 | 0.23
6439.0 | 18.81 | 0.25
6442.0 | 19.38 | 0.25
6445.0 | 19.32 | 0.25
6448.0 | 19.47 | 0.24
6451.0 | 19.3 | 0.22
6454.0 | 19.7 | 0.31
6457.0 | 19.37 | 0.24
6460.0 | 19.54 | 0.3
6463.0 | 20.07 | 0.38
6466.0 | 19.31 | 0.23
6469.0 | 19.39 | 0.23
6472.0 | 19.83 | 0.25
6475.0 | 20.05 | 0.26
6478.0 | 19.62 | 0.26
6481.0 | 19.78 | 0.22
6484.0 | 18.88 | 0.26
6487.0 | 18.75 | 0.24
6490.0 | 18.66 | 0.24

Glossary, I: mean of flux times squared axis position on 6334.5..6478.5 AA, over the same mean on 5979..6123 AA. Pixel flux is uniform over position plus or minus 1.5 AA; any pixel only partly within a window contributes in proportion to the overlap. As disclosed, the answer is 1.08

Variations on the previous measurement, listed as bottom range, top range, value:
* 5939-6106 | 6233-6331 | 1.01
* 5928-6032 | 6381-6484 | 1.14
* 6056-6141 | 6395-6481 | 1.08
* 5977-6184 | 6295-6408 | 1.04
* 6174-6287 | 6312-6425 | 1.07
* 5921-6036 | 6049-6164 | 1.05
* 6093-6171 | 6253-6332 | 1.01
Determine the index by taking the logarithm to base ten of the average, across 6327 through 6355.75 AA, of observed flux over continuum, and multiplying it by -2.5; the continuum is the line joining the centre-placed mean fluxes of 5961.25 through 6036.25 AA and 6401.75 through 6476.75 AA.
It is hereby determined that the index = 0.038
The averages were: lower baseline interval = 19.7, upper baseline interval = 19.3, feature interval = 18.7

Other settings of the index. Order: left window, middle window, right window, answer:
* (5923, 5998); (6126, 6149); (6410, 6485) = 0.006 mag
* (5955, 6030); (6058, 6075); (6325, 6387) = -0.039 mag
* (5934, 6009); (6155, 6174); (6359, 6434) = 0.049 mag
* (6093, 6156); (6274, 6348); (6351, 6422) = 0.033 mag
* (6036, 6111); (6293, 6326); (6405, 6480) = 0.059 mag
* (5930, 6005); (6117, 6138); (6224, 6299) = -0.032 mag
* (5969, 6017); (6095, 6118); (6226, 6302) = -0.052 mag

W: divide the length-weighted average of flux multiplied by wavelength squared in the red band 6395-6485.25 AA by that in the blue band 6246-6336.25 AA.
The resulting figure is 1.09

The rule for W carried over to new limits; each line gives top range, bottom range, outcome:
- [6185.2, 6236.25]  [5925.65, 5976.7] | 1.02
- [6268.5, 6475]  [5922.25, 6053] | 1.09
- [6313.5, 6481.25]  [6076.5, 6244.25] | 1.08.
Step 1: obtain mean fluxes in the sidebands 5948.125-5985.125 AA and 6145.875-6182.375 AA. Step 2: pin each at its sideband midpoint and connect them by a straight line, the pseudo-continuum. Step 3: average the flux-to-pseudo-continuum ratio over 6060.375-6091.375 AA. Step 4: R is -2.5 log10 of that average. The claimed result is -0.04 mag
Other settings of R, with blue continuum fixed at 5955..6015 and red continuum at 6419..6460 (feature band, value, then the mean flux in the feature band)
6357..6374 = 0.03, 18.6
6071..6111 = -0.03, 20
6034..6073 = -0.04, 20.3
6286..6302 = 0.03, 18.8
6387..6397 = -0.01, 19.3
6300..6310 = 0.06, 18.2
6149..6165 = 0.02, 19.1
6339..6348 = 0.06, 18.3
